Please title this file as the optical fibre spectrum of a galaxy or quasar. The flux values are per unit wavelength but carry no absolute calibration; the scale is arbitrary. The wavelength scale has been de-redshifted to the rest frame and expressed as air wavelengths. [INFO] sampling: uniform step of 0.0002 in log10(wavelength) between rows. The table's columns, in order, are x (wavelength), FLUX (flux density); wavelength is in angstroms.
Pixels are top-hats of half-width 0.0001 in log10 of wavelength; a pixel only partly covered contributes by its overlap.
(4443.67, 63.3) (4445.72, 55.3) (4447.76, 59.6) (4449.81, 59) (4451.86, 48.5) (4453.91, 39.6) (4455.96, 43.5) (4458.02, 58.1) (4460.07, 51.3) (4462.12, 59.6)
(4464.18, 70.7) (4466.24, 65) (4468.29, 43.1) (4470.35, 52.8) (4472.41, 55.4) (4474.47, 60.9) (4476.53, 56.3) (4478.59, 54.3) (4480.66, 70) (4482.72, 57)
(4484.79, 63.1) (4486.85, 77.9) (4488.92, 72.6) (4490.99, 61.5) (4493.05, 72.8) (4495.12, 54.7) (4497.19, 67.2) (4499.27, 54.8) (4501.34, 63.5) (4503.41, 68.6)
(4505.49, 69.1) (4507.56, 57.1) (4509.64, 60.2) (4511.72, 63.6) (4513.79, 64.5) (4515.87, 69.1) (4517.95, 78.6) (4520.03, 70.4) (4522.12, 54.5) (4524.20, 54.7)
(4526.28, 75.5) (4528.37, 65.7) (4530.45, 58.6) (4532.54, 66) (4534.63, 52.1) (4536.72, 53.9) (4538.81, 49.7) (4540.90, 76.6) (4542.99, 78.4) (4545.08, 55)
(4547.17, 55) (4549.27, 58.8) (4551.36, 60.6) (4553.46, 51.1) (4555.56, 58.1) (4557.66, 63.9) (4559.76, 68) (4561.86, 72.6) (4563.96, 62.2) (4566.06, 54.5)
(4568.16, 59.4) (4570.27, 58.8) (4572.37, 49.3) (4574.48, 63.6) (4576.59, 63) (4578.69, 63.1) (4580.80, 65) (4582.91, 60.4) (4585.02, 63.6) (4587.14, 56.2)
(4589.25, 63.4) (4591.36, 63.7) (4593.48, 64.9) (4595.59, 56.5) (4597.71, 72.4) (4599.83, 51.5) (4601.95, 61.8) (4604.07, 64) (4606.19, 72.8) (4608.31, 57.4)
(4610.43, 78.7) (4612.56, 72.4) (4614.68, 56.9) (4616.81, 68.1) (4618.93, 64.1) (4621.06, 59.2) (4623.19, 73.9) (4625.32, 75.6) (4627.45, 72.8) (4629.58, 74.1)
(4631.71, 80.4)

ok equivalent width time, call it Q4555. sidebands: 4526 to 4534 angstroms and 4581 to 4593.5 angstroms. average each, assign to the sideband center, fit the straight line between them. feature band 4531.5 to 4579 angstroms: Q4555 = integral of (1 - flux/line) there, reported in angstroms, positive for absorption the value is 2.2 angstroms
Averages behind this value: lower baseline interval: 64.8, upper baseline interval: 62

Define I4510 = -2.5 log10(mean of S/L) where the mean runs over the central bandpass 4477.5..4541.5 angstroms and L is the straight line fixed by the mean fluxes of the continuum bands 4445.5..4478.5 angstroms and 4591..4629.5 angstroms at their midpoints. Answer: -0.09 mag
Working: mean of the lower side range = 54.9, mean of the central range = 63.7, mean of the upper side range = 66.2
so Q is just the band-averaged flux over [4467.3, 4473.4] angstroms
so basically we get 50.4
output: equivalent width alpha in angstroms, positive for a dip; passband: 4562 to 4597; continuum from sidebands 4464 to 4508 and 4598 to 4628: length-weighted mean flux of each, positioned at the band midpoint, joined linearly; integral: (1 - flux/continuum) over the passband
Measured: 2.35 angstroms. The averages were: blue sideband 62.1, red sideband 66.4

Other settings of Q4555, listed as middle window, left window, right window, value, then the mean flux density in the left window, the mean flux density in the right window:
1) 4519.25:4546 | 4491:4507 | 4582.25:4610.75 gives 0.6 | 64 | 63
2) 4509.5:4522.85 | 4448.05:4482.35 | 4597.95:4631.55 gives -1.5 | 55.6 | 67.4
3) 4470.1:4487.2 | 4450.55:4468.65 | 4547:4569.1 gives -1.7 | 53.7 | 60.6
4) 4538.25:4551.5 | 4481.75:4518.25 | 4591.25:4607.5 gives 0.4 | 65.1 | 63.3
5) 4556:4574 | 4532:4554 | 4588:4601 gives -0.1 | 59.8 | 62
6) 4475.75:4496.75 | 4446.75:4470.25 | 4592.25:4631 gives -2.8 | 54.3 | 66.6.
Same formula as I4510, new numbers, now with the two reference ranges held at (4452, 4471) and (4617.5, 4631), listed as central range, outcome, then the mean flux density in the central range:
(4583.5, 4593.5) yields 0.08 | 62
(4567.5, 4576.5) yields 0.12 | 58.2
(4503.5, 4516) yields -0.10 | 63.9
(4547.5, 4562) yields 0.04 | 60.8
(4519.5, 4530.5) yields -0.06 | 63.3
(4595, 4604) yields 0.11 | 61.1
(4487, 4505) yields -0.15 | 65.2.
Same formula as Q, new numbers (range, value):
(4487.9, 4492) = 67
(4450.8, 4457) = 43.9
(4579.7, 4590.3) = 61.7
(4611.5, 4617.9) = 65.9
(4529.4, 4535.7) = 58.9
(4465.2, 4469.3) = 54.2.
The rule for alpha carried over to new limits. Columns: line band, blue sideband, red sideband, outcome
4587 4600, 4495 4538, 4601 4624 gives 0.7 angstroms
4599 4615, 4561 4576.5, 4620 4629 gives 0.6 angstroms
